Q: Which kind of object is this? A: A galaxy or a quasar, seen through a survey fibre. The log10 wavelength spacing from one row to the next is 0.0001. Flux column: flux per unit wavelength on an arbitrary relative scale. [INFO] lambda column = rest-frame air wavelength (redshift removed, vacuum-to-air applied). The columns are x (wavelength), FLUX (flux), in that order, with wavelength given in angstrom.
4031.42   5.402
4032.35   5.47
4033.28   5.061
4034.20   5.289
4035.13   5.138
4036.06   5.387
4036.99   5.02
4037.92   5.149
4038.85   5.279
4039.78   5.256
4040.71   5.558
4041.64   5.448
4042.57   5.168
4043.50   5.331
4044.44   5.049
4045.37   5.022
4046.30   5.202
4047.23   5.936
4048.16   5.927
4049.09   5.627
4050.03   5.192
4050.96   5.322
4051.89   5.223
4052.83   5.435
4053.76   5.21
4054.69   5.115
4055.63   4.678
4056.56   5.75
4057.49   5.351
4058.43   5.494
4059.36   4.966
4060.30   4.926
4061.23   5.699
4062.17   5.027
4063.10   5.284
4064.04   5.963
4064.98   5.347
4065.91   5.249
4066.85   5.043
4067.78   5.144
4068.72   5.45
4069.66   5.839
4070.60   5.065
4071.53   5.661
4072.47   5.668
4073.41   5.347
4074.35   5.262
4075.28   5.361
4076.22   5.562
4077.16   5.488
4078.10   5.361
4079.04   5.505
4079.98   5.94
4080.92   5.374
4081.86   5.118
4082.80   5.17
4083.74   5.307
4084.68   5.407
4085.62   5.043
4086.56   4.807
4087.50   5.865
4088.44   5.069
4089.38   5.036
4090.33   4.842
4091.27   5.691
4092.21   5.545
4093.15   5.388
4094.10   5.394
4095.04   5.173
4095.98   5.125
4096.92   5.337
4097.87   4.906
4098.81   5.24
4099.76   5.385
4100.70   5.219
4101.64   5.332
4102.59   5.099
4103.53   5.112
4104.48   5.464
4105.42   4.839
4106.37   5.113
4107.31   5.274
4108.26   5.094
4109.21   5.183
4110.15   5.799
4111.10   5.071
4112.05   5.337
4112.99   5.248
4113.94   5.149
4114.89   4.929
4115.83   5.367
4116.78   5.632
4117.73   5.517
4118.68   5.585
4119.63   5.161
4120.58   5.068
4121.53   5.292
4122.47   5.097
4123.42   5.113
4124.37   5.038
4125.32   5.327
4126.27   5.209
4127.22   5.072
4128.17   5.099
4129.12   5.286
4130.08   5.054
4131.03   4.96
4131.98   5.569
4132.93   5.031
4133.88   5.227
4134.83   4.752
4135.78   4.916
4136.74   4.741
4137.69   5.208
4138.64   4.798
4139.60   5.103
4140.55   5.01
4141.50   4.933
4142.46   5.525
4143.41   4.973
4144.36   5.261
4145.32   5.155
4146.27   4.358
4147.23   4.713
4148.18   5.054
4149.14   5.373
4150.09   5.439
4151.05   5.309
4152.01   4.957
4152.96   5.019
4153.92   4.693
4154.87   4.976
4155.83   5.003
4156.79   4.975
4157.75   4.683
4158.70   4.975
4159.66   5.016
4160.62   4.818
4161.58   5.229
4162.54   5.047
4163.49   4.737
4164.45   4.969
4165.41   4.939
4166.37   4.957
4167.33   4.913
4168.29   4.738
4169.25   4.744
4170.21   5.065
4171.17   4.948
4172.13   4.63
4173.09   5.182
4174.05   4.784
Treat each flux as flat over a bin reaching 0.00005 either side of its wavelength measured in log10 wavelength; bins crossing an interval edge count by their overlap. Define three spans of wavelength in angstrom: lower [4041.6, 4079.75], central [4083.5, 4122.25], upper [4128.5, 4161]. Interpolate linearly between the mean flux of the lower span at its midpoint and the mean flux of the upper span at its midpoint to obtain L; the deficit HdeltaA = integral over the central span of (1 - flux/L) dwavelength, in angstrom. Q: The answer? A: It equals -0.5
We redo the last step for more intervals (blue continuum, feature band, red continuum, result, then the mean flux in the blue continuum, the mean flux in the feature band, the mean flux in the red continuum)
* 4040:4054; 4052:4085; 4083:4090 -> -0.5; 5.38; 5.36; 5.21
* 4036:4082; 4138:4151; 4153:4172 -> -0.2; 5.36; 5.06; 4.91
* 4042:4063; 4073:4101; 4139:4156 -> -0.5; 5.3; 5.31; 5.05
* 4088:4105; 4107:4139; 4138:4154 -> -0.3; 5.24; 5.18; 5.05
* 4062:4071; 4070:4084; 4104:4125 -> -0.2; 5.35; 5.42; 5.24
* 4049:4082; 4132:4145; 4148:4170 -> 0.0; 5.36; 5.06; 4.98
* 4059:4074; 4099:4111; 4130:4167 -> -0.1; 5.35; 5.24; 5.01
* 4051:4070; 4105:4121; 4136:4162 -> -0.4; 5.31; 5.26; 5.01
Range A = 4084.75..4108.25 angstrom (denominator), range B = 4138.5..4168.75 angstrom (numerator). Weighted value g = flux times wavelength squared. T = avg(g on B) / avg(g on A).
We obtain 1.0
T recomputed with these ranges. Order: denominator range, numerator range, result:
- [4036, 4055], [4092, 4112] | 1.01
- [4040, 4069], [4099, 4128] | 1.01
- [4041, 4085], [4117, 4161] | 0.98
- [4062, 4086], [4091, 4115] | 0.99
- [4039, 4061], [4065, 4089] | 1.02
